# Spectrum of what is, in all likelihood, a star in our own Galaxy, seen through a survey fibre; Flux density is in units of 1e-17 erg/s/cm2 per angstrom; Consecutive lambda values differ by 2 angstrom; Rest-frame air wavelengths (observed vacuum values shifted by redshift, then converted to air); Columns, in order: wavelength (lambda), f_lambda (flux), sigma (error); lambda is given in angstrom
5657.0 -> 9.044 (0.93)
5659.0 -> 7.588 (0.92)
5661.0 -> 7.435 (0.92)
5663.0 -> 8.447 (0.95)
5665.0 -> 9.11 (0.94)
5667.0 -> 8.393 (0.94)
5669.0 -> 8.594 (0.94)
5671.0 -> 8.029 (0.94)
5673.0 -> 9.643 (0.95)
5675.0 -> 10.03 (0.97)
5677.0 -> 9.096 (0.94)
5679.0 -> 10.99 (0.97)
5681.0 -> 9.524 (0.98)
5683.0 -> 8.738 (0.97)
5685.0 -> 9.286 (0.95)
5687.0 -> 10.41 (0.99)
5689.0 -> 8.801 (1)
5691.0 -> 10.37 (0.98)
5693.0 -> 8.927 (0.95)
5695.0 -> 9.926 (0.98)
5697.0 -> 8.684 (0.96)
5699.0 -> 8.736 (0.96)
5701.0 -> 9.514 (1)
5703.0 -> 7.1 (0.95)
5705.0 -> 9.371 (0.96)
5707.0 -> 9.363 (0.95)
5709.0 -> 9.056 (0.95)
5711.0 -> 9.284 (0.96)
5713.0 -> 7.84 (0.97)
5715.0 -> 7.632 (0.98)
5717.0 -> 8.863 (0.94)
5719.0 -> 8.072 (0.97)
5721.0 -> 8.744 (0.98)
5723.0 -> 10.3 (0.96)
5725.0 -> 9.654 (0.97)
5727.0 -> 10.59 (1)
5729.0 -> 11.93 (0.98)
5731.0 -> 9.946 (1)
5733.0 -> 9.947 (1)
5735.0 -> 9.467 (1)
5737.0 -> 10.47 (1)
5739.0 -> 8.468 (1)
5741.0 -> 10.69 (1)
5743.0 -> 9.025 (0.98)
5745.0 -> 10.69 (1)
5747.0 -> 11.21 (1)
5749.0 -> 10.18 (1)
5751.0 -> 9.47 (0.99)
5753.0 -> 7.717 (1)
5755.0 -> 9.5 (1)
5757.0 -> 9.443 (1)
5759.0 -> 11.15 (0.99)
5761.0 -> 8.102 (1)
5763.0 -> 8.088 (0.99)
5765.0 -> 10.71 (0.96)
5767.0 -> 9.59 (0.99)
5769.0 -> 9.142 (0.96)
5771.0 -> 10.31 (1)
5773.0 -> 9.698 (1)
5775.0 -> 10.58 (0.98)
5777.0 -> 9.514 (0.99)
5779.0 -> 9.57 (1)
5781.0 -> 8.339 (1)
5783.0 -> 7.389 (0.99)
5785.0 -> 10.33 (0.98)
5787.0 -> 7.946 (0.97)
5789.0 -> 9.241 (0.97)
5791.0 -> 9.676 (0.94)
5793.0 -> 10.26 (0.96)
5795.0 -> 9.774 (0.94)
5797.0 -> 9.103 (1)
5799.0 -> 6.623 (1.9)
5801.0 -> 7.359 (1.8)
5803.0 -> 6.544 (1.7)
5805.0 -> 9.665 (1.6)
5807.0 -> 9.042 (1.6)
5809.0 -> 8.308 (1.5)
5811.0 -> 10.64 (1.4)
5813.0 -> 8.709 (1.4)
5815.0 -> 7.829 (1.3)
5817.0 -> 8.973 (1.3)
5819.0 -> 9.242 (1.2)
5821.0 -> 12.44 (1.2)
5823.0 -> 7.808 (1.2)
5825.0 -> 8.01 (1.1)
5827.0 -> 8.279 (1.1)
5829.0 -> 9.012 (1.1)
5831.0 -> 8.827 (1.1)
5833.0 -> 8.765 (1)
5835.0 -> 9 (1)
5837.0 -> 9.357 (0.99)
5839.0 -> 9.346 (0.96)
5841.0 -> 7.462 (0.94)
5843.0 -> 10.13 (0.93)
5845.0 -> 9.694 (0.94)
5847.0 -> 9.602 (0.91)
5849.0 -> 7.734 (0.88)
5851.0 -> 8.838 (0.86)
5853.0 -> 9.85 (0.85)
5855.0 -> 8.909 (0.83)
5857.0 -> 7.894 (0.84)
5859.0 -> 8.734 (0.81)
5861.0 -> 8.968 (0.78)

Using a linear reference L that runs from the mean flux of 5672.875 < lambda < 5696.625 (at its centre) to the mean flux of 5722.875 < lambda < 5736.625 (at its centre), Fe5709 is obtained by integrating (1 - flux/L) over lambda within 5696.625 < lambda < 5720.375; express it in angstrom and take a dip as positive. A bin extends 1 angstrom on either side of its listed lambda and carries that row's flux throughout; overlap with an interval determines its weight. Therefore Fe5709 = 3.2 angstrom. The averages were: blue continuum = 9.62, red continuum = 10.3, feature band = 8.63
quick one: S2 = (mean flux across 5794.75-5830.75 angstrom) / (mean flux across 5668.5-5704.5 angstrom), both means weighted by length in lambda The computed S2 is 0.94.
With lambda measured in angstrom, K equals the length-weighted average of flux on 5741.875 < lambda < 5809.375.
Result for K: 9.23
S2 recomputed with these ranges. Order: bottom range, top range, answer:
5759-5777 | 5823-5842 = 0.90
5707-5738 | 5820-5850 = 0.96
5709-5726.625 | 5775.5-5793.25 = 1.03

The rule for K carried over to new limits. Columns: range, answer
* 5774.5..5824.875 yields 8.96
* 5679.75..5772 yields 9.44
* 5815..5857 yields 9.01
